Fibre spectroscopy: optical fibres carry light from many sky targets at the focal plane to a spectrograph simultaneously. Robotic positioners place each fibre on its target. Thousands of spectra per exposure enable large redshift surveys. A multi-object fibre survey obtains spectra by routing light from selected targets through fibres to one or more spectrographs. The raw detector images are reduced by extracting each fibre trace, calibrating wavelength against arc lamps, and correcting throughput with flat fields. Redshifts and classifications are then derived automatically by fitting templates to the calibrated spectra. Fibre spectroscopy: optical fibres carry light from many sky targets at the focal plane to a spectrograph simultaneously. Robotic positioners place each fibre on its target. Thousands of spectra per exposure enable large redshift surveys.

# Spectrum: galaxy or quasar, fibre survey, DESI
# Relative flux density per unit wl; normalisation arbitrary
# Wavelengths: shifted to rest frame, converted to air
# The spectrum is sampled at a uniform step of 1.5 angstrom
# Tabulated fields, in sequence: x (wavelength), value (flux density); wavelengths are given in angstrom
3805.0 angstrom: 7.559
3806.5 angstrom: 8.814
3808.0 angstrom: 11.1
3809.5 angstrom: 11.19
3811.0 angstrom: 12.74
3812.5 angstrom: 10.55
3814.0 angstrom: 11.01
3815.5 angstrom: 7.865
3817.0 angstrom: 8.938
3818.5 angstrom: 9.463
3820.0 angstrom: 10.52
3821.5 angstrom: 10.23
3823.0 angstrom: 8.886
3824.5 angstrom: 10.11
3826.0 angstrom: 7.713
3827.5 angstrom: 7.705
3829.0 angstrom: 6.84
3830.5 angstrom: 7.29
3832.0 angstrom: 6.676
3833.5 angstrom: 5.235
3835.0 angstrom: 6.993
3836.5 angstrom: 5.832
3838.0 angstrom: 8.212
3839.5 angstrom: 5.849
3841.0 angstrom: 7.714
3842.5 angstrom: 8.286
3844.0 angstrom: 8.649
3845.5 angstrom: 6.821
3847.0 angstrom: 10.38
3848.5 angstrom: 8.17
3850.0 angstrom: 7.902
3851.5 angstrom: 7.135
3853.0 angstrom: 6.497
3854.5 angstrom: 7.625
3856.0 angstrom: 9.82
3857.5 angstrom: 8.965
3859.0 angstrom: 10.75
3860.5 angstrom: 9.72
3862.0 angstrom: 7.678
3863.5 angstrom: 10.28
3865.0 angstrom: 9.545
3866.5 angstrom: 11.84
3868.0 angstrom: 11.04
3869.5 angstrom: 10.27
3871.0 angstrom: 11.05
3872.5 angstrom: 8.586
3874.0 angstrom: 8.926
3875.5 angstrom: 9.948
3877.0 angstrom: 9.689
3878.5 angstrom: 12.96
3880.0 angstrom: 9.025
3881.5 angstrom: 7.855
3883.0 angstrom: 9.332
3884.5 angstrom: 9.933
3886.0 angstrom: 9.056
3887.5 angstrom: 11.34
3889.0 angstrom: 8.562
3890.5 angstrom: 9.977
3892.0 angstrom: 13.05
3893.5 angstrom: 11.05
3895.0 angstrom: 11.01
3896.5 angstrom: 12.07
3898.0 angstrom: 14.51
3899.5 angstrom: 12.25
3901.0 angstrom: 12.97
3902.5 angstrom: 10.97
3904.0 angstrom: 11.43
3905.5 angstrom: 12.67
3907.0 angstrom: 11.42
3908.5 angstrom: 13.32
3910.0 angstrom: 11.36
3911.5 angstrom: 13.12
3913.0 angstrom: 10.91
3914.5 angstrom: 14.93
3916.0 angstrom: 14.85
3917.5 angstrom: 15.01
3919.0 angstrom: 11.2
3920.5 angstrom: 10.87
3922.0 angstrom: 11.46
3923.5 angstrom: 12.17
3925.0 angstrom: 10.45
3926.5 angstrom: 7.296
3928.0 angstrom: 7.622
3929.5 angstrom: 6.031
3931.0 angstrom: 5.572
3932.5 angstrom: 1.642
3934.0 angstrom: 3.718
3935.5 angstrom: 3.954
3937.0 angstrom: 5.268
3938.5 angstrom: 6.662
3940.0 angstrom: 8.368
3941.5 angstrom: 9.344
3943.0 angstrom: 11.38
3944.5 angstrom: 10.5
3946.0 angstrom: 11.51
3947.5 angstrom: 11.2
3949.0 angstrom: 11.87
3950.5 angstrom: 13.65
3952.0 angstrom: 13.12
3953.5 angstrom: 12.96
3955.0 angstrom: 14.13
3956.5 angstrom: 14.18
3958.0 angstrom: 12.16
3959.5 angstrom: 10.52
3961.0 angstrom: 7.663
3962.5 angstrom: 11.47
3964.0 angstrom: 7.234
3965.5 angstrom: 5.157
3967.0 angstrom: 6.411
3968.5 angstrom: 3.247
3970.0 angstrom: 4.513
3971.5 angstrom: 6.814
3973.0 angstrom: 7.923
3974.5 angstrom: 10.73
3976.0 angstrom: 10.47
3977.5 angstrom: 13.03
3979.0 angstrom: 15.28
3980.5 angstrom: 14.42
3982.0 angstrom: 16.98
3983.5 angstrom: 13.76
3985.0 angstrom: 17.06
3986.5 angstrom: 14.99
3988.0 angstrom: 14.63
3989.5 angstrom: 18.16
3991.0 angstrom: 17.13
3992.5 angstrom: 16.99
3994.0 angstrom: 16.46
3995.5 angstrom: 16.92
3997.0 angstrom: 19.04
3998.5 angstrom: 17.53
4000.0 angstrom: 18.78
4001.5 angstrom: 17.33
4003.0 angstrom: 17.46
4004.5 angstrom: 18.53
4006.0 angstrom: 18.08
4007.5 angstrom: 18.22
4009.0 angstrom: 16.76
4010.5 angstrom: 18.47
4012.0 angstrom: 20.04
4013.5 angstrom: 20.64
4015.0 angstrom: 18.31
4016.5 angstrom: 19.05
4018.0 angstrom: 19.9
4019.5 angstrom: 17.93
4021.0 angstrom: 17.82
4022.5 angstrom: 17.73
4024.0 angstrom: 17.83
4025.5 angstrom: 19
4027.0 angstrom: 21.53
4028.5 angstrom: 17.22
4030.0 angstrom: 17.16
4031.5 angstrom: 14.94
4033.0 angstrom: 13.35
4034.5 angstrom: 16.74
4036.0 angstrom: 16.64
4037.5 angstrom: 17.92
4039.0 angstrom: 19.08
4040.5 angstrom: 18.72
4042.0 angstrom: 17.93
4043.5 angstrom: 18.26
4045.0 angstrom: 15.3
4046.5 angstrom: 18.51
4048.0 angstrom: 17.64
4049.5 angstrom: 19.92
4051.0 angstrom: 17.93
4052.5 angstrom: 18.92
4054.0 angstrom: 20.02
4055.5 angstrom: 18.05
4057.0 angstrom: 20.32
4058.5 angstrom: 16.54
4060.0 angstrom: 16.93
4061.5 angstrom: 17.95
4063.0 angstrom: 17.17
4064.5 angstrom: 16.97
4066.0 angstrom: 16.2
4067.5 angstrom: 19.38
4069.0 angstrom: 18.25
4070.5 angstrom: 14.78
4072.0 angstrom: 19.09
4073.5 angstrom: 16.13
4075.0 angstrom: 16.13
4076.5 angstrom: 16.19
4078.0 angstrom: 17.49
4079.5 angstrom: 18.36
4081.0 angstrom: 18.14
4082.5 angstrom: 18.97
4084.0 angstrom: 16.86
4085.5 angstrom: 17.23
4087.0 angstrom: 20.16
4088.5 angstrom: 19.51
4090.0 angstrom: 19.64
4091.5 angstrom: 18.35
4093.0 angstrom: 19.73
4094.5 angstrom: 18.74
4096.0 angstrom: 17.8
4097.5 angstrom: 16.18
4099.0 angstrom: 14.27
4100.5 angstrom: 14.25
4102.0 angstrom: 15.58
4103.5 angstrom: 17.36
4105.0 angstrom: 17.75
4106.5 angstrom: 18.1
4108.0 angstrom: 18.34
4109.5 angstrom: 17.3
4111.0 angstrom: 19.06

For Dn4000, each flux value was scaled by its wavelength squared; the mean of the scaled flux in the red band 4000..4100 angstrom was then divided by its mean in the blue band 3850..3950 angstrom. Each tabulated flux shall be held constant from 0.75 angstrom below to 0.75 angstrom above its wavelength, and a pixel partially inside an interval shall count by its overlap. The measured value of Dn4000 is 1.9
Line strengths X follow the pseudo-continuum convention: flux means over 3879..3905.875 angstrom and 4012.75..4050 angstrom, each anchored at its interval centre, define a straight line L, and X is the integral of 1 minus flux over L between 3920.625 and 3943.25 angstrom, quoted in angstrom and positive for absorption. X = 9.6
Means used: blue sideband 10.9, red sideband 17.9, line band 7.4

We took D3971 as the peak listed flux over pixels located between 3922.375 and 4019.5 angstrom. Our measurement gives 20.64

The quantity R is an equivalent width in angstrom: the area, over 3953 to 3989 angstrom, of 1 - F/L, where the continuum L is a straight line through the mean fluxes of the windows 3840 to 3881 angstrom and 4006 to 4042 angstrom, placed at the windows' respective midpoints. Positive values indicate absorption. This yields 9.7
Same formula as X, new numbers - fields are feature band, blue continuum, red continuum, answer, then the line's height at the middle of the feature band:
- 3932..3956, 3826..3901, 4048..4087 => 6.13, 12.6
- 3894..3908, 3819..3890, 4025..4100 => -1.75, 10.8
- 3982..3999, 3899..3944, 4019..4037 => -2.17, 14.7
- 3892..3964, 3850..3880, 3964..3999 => 3.61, 11.3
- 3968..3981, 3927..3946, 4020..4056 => 1.75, 11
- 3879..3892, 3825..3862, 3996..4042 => 0.75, 10.3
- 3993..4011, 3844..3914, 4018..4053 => -1.79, 16.2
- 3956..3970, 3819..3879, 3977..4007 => 6.19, 15.1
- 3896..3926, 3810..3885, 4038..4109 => -2.58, 11.4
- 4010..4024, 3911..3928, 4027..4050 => -2.09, 16.4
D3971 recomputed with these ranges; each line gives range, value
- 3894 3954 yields 15.01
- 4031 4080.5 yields 20.32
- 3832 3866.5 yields 11.84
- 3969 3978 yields 13.03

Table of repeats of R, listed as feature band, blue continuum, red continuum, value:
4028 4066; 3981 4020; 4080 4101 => 0.41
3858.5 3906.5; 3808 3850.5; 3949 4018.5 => -0.44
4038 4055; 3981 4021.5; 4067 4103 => -0.76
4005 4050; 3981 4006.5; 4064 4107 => -2.15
